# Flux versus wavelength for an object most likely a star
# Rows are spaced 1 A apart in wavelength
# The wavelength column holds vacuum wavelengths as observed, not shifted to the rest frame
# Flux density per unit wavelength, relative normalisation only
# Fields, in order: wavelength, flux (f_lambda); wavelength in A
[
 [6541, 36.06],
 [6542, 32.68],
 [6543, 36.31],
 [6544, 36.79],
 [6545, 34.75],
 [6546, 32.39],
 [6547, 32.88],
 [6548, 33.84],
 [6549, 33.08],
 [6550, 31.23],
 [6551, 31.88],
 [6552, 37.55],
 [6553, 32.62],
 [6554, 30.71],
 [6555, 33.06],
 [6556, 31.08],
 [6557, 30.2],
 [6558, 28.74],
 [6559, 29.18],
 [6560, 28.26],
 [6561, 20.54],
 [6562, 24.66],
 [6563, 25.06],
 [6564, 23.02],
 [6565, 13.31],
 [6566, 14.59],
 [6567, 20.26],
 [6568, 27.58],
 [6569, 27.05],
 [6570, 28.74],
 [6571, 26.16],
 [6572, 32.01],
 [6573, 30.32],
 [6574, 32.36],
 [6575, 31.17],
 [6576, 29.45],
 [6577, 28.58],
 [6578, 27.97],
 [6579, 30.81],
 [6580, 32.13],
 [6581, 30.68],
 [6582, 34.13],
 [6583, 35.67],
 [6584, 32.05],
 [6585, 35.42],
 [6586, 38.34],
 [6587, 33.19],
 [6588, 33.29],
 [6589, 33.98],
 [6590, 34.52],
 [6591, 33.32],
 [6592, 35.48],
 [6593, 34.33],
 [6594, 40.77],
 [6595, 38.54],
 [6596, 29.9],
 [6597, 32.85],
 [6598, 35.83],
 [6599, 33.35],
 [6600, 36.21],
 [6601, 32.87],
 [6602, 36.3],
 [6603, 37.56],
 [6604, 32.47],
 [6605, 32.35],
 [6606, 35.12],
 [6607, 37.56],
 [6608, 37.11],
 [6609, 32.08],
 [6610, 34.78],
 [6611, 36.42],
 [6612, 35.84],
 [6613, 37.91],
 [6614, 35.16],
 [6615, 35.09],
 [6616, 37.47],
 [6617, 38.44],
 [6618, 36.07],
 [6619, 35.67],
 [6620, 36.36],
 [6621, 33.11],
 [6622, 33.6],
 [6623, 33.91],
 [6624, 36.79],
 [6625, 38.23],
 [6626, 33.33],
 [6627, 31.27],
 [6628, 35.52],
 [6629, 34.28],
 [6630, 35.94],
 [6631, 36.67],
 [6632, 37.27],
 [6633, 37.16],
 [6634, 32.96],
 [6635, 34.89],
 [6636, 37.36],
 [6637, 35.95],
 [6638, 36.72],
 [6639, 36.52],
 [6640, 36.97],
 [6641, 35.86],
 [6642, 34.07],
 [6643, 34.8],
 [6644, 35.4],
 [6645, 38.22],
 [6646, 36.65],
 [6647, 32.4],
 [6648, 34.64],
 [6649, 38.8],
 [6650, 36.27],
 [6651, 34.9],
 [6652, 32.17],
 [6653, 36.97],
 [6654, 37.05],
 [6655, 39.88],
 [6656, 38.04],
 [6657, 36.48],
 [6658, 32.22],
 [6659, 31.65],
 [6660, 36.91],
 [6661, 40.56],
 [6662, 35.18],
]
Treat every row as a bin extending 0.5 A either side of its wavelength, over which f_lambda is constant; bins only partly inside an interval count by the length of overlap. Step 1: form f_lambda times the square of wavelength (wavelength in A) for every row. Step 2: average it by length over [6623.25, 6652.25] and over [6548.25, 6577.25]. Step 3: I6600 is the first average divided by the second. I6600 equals 1.30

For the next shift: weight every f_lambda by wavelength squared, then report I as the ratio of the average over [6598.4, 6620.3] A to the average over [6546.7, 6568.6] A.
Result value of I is 1.3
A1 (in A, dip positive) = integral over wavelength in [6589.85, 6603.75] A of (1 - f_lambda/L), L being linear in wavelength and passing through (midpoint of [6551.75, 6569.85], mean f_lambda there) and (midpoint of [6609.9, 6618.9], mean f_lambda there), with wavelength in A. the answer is -0.8 A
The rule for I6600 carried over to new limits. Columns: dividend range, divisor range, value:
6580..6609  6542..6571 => 1.21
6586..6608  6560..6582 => 1.32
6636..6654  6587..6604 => 1.04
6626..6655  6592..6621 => 1.02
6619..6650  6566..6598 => 1.14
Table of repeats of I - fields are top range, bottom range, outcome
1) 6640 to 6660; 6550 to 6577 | 1.32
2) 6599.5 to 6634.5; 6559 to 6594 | 1.21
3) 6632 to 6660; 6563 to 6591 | 1.24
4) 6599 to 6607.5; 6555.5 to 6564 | 1.31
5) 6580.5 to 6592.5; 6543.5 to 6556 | 1.04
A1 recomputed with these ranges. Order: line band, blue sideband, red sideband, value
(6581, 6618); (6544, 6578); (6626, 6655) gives -3.5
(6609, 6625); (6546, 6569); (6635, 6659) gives -1.2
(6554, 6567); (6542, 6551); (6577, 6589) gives 3.2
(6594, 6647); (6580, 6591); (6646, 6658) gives -0.6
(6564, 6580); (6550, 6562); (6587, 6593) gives 2.7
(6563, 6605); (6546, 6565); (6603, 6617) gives 1.9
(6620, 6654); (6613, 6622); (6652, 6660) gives 0.4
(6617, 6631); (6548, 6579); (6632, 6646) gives -0.3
